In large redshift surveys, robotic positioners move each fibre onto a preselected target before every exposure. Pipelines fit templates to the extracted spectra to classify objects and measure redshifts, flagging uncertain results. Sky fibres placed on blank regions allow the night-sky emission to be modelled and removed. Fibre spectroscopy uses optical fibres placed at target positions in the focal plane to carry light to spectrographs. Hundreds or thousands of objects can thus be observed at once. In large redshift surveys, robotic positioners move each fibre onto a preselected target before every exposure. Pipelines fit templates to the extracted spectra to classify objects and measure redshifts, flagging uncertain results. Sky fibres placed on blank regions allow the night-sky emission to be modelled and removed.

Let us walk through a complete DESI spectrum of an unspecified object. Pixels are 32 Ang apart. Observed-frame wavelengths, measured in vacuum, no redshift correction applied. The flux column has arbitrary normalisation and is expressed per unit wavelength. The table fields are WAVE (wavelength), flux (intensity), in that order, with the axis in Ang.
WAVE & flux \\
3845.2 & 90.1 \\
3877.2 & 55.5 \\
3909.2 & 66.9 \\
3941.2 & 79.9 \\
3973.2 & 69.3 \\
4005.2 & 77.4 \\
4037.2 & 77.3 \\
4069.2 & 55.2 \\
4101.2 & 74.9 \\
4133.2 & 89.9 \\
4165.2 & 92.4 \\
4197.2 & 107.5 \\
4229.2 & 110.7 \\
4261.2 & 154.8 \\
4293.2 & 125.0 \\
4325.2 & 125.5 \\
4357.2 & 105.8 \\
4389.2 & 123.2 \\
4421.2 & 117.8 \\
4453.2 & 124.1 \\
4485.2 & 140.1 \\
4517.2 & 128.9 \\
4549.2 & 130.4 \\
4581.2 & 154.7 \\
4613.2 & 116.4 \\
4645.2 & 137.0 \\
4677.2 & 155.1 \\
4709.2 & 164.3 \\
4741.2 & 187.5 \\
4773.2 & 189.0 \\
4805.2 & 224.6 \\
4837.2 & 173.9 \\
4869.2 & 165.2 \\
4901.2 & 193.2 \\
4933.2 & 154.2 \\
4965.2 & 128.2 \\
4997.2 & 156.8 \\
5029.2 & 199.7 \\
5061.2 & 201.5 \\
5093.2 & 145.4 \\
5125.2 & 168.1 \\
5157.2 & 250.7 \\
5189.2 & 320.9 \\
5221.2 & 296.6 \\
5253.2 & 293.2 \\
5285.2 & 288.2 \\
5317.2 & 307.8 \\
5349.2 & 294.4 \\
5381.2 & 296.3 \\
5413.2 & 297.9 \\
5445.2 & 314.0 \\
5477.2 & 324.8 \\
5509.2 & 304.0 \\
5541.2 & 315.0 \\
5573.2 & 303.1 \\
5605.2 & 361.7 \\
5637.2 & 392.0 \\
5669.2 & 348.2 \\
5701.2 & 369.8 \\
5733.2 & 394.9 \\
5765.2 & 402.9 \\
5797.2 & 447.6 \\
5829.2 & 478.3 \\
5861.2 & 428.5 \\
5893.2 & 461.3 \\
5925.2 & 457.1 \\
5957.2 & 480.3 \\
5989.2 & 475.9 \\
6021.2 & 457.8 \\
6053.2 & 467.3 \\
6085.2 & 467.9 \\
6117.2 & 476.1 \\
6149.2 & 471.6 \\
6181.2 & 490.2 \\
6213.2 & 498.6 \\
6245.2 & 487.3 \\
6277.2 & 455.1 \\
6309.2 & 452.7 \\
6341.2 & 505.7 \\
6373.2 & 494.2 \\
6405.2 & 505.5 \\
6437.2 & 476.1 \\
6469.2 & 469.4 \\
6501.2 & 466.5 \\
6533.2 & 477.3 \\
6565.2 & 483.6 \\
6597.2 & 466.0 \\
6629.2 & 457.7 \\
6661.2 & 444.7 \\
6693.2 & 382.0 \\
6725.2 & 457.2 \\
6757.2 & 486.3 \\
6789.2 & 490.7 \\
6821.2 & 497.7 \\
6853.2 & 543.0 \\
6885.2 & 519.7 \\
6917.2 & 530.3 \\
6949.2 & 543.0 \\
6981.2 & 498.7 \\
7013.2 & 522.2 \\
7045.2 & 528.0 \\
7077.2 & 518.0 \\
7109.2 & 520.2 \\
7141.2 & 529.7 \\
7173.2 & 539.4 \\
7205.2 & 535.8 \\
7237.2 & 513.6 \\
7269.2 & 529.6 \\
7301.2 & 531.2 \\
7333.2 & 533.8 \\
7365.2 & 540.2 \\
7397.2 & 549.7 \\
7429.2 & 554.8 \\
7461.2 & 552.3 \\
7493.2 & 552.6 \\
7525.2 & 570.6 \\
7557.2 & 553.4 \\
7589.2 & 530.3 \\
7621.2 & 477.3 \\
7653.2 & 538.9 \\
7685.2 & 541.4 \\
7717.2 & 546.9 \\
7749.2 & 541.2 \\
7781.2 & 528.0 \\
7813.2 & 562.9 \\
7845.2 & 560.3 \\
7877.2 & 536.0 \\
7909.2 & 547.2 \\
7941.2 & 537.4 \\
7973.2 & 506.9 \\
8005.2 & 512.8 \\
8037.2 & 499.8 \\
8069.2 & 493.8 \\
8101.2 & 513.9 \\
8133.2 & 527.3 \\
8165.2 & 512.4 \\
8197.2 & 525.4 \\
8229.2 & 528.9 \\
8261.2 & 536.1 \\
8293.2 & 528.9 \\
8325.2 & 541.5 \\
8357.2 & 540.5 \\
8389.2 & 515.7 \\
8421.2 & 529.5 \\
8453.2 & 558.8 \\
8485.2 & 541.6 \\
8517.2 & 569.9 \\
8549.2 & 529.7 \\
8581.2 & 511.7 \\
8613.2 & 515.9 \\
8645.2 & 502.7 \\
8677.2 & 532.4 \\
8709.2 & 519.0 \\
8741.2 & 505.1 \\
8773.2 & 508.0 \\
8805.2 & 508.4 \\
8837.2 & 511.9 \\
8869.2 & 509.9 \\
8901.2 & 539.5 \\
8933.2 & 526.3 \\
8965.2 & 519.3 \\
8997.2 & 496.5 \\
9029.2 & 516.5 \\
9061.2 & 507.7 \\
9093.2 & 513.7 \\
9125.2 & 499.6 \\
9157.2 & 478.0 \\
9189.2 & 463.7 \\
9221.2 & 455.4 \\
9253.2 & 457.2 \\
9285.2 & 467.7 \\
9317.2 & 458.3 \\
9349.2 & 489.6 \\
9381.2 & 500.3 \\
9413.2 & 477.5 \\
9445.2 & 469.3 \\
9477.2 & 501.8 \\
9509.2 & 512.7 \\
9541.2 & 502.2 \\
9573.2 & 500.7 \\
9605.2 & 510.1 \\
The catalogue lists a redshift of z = 0.29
